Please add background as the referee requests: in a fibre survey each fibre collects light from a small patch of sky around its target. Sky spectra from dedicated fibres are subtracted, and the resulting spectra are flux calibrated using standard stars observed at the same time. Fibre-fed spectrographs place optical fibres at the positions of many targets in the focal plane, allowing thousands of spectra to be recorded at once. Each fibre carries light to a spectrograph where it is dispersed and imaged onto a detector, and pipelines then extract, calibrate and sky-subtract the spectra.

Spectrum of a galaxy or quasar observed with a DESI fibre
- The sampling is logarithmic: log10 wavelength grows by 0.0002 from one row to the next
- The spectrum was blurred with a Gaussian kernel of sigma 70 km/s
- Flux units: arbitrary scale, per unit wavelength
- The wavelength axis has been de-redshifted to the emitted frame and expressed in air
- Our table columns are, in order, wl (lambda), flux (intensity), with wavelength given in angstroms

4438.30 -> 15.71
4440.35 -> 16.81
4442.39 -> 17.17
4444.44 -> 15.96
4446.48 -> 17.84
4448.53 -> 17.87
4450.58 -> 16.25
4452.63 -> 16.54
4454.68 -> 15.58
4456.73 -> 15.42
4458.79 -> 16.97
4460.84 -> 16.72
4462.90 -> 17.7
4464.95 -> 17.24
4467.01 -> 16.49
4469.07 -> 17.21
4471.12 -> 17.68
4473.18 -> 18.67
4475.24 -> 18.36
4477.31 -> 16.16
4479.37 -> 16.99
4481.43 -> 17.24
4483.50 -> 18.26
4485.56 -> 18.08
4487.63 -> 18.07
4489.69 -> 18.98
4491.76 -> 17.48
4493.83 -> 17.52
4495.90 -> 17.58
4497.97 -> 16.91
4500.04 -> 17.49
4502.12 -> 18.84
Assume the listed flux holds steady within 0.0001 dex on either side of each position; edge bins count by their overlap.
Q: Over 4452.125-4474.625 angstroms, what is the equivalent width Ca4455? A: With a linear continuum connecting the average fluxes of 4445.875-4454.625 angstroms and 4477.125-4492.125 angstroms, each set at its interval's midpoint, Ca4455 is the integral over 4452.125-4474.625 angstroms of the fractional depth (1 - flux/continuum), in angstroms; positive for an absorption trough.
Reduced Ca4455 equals 0.36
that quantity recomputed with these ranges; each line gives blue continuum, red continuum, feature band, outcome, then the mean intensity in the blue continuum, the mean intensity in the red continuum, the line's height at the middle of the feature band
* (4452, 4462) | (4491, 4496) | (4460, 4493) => -1.3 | 16.2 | 17.5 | 16.9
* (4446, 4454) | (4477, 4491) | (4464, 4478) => 0.0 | 17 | 17.8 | 17.5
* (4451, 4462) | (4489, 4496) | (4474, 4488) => -0.2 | 16.3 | 17.9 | 17.4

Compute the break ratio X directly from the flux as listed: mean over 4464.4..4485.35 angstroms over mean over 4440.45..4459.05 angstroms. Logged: 1.1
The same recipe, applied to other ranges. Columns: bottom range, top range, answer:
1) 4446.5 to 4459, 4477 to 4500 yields 1.07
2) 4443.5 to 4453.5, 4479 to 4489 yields 1.05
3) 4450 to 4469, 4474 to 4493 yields 1.07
